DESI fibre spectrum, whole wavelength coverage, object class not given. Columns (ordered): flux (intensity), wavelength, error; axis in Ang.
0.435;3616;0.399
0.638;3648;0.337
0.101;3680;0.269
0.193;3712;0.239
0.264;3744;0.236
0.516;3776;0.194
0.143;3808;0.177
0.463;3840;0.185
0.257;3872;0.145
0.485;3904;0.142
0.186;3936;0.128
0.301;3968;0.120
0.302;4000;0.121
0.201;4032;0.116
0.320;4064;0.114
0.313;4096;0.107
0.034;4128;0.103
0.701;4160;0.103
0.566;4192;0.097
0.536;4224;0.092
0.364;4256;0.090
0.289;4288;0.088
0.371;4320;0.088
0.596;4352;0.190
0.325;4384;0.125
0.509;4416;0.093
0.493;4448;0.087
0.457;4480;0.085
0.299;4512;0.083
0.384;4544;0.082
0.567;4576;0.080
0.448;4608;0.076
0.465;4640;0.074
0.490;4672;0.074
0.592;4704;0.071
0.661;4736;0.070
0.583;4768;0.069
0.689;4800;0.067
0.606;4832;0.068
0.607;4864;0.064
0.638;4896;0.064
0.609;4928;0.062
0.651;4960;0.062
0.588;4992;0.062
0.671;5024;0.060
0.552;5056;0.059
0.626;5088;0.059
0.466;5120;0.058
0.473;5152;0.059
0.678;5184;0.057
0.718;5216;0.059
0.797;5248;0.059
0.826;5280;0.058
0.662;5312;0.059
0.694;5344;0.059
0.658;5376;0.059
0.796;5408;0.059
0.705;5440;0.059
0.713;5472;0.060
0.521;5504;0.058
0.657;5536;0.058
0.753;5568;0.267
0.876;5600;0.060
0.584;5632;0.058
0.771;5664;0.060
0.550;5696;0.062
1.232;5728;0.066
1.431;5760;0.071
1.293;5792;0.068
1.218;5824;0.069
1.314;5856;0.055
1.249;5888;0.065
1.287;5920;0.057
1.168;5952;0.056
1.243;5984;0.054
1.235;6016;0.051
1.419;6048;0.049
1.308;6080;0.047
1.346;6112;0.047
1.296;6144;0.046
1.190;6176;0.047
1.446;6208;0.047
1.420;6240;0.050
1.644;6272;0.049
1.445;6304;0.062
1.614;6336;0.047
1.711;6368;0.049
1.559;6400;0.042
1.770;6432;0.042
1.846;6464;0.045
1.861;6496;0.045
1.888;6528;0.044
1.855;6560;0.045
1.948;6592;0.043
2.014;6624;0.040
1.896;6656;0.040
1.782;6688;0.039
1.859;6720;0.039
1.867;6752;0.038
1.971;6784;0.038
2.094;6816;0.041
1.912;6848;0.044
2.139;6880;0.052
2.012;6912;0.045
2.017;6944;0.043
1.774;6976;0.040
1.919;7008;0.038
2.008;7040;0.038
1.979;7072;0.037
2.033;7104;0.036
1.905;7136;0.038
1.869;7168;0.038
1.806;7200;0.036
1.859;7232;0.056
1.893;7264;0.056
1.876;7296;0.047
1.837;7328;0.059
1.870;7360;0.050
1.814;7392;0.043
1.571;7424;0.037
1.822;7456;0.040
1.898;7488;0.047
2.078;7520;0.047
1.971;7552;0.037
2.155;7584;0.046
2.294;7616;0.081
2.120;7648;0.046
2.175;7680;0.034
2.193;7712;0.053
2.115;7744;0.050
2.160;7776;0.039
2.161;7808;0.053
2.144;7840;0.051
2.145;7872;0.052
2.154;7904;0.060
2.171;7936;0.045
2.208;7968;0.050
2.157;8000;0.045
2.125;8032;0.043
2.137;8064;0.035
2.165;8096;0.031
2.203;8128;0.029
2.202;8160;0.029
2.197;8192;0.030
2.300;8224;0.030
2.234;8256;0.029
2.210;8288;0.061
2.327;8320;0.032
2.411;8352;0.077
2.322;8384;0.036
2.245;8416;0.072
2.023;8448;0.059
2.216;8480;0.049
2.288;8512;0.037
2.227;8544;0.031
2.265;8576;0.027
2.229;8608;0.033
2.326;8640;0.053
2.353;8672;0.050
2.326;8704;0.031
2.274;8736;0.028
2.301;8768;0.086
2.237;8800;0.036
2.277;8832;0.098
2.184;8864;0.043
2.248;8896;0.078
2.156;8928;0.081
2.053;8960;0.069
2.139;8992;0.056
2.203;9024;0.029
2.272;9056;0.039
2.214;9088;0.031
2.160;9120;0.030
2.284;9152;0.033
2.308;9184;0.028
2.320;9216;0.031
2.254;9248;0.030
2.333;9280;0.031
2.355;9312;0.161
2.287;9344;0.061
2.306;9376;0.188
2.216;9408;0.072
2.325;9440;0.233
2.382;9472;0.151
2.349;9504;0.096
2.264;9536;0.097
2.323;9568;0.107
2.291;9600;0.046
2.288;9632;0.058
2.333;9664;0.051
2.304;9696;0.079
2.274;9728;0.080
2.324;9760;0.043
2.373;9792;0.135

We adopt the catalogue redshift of 0.43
